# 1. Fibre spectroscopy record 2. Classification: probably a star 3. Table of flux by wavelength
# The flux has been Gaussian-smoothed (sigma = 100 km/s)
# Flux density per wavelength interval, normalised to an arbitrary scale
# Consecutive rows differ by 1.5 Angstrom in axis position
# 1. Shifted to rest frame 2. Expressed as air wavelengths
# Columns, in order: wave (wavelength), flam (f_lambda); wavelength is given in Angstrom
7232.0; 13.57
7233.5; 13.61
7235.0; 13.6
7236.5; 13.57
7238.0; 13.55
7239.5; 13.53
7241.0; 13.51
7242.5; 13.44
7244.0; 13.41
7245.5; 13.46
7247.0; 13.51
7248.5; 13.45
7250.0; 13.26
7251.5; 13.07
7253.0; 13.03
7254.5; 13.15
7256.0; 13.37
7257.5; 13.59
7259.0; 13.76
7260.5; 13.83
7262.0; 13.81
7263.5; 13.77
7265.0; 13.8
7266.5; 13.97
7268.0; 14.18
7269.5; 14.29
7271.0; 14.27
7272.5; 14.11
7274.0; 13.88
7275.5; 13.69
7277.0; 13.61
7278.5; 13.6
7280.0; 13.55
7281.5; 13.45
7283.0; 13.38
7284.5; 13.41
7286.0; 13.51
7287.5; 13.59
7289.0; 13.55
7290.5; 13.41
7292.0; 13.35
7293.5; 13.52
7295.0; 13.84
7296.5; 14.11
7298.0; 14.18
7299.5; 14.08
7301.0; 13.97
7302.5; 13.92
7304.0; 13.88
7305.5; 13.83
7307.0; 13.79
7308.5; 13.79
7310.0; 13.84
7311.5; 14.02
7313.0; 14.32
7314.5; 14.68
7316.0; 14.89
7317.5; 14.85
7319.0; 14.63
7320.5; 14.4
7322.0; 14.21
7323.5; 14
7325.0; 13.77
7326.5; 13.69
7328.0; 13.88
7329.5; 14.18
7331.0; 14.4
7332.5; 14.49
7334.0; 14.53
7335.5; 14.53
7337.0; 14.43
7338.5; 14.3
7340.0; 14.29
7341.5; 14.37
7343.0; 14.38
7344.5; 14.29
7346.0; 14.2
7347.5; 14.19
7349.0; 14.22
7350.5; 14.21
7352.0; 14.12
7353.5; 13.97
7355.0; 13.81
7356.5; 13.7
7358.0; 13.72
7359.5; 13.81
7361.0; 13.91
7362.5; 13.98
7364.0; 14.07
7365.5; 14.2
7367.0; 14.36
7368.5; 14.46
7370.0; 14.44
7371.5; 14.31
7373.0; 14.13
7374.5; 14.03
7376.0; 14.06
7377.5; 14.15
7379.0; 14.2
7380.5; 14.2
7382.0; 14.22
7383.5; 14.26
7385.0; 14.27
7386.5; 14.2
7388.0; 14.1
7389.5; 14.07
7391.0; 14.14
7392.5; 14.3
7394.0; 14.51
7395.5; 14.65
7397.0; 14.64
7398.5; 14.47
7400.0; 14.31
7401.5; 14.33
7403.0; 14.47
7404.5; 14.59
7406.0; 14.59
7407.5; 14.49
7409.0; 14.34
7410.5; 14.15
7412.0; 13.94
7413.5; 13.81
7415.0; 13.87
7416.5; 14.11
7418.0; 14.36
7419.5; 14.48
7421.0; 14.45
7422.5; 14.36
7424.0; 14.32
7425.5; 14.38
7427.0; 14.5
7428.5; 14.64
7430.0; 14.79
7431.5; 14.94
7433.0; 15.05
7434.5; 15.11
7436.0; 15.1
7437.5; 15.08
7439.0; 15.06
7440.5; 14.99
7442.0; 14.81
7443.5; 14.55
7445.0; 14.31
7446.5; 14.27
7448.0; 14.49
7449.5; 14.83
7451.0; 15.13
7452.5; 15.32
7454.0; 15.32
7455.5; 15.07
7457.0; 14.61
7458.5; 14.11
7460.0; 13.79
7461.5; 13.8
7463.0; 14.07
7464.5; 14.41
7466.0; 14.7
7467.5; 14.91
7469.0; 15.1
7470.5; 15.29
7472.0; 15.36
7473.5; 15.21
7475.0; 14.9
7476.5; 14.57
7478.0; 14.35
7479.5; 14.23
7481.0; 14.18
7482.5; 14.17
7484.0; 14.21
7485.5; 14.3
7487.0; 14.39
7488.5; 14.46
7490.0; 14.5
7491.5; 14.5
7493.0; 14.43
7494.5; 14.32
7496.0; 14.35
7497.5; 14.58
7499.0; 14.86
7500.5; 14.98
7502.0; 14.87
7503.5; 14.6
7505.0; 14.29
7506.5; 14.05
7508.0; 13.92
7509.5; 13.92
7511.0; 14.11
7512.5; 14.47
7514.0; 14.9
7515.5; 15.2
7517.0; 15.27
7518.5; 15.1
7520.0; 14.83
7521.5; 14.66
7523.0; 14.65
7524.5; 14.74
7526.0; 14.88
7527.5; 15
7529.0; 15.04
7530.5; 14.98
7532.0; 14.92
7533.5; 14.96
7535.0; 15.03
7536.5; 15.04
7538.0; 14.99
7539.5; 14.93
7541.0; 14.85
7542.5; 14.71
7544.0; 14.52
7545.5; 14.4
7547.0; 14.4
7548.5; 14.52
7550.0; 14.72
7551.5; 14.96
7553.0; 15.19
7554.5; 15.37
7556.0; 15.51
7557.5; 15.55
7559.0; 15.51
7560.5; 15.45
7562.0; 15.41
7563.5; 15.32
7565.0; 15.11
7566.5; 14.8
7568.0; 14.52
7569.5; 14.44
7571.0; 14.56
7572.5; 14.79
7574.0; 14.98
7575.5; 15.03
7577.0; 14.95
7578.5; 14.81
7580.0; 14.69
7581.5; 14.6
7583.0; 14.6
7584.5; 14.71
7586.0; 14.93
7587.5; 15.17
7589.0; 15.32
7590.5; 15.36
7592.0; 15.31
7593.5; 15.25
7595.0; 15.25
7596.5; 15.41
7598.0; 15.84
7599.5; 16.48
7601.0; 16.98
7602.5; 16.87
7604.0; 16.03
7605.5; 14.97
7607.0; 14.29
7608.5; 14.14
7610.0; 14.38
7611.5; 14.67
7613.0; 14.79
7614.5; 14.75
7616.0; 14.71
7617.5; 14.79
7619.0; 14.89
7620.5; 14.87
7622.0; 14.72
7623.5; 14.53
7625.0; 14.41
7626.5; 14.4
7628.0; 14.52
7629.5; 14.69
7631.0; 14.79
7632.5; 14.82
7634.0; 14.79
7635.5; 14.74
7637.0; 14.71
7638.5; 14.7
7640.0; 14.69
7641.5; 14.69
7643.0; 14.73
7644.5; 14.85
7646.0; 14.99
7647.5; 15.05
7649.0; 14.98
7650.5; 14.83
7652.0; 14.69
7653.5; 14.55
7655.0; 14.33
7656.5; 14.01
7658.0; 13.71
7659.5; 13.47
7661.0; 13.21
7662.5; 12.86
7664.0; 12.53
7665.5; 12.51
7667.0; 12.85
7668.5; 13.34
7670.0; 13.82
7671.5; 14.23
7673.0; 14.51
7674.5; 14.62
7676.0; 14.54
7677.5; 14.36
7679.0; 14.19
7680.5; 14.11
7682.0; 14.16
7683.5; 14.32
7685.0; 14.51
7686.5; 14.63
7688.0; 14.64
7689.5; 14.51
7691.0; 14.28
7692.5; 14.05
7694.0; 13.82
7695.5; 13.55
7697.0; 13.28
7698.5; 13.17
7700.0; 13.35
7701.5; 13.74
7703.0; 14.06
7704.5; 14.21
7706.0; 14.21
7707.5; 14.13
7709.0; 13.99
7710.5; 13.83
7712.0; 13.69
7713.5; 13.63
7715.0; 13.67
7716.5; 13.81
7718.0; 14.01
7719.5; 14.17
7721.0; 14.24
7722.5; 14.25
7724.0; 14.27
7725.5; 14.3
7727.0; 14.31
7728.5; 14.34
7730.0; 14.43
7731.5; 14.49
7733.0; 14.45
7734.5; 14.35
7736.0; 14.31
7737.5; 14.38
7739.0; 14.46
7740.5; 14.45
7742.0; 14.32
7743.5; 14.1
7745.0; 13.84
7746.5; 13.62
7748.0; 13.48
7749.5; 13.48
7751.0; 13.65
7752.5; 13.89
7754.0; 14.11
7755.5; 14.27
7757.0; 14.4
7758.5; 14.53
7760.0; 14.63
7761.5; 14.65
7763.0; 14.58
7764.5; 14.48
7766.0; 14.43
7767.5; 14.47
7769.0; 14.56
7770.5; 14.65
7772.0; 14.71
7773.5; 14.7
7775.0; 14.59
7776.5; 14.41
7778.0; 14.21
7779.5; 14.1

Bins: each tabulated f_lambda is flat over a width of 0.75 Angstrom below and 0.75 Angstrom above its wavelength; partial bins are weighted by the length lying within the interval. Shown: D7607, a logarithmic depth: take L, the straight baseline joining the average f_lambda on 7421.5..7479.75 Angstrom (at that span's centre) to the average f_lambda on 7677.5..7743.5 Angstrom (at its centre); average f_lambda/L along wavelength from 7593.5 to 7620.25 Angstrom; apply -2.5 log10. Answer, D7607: -0.06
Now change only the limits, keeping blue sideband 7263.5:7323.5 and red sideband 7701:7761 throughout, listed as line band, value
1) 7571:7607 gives -0.09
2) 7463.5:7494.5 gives -0.04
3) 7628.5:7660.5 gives -0.04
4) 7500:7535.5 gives -0.05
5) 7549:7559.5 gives -0.09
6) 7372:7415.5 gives -0.02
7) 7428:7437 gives -0.07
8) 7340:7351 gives -0.02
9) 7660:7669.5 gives 0.09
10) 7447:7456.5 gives -0.07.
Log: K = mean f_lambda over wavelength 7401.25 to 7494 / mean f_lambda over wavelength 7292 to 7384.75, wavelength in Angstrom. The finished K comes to 1.0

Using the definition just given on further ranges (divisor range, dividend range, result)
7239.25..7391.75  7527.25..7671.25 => 1.06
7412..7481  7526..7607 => 1.03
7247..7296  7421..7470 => 1.08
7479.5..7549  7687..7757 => 0.96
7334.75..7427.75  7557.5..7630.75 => 1.06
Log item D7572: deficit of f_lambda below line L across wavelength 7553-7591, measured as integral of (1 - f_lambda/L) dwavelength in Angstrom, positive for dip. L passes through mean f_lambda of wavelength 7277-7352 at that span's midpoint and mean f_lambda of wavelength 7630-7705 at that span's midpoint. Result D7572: -2.4 Angstrom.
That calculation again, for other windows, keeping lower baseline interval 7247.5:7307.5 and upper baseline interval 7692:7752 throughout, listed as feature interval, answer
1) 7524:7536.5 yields -1.0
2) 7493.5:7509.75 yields -0.7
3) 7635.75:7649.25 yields -0.8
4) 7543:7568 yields -2.1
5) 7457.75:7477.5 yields -1.2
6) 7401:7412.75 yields -0.5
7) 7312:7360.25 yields -1.8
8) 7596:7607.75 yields -1.6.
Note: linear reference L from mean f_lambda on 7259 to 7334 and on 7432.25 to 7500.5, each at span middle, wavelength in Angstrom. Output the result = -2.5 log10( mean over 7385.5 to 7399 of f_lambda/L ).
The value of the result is 0.00 mag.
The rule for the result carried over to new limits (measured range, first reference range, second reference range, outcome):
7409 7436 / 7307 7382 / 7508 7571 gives 0.00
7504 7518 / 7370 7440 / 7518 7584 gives 0.02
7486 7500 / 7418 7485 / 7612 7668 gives 0.01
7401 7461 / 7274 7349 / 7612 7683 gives -0.03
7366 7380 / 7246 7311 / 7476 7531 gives -0.01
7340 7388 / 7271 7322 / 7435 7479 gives 0.01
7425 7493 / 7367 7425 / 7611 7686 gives -0.03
